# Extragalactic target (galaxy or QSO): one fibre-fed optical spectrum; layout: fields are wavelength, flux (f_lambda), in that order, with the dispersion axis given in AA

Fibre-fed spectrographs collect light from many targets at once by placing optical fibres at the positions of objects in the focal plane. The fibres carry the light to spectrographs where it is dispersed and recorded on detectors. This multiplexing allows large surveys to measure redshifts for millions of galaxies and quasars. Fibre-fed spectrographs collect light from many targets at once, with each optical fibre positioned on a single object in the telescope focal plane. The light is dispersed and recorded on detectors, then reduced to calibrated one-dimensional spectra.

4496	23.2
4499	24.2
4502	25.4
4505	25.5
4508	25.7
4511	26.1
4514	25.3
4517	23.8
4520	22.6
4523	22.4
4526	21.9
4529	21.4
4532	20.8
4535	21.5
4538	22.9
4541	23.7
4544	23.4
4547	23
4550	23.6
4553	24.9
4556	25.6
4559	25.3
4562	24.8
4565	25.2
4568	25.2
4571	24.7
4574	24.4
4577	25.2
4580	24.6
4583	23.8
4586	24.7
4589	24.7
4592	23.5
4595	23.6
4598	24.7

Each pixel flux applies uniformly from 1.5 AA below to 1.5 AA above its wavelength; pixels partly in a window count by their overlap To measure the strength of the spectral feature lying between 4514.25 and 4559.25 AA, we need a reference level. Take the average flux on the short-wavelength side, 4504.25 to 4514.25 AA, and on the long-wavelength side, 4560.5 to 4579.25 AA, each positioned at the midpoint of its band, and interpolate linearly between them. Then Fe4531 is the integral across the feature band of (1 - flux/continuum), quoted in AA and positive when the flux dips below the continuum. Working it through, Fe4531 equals 3.93 AA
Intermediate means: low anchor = 25.7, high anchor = 24.9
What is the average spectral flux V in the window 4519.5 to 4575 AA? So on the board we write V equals 23.6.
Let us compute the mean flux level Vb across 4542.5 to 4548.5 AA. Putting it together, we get 23.2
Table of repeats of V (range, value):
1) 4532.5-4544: 22.6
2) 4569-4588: 24.6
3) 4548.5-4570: 24.9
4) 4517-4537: 21.9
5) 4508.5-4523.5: 24.3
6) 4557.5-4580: 24.9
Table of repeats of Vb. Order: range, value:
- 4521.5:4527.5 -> 22.1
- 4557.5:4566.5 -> 25.1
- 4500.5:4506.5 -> 25.4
